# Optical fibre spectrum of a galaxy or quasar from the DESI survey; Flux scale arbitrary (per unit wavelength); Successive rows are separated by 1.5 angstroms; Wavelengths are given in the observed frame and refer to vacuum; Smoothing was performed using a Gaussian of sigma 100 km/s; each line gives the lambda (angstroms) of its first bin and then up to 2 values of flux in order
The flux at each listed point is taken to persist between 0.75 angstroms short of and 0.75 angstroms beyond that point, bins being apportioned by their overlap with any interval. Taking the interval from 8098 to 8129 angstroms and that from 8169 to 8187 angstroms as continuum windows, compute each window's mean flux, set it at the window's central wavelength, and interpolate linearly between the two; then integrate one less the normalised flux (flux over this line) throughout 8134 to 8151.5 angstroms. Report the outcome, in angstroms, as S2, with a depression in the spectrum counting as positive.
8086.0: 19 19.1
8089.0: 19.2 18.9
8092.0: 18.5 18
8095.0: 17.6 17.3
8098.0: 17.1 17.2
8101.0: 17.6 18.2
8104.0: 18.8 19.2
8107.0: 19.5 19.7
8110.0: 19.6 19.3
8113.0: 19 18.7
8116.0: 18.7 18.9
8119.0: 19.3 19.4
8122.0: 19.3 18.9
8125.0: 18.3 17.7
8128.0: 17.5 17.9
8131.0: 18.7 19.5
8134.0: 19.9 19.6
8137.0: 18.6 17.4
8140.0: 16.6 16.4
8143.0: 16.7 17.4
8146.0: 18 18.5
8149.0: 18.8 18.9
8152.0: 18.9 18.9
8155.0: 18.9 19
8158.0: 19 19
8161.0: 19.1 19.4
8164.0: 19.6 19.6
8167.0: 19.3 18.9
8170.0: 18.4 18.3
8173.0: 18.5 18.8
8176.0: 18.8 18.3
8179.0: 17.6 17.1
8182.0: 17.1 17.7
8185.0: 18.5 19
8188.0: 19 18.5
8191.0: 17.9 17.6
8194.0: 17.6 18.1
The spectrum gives 0.4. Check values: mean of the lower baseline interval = 18.7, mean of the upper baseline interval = 18.2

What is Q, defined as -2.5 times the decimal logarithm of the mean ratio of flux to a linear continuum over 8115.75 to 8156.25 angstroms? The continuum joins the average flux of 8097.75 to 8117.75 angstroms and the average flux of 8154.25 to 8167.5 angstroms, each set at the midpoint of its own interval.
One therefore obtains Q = 0.03 mag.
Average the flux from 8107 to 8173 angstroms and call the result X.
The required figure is 18.7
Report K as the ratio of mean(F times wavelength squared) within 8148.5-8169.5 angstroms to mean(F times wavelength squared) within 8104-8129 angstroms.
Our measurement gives 1.02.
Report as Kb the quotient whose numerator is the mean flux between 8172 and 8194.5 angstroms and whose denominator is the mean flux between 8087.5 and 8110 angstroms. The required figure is 0.99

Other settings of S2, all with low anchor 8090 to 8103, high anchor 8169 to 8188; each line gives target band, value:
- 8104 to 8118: -1.0 angstroms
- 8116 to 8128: -0.5 angstroms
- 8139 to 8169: -0.7 angstroms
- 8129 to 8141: -0.3 angstroms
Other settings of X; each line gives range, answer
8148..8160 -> 18.9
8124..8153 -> 18.2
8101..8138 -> 18.9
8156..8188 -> 18.6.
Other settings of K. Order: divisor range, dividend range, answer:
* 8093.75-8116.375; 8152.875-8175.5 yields 1.04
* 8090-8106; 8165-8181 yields 1.05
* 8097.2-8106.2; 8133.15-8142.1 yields 1.02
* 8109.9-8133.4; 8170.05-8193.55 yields 0.98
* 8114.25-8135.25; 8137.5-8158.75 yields 0.97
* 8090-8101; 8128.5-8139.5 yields 1.06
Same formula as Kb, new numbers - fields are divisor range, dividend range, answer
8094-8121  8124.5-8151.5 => 0.98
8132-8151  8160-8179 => 1.04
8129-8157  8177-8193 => 0.98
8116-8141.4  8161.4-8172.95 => 1.03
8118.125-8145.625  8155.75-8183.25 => 1.02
